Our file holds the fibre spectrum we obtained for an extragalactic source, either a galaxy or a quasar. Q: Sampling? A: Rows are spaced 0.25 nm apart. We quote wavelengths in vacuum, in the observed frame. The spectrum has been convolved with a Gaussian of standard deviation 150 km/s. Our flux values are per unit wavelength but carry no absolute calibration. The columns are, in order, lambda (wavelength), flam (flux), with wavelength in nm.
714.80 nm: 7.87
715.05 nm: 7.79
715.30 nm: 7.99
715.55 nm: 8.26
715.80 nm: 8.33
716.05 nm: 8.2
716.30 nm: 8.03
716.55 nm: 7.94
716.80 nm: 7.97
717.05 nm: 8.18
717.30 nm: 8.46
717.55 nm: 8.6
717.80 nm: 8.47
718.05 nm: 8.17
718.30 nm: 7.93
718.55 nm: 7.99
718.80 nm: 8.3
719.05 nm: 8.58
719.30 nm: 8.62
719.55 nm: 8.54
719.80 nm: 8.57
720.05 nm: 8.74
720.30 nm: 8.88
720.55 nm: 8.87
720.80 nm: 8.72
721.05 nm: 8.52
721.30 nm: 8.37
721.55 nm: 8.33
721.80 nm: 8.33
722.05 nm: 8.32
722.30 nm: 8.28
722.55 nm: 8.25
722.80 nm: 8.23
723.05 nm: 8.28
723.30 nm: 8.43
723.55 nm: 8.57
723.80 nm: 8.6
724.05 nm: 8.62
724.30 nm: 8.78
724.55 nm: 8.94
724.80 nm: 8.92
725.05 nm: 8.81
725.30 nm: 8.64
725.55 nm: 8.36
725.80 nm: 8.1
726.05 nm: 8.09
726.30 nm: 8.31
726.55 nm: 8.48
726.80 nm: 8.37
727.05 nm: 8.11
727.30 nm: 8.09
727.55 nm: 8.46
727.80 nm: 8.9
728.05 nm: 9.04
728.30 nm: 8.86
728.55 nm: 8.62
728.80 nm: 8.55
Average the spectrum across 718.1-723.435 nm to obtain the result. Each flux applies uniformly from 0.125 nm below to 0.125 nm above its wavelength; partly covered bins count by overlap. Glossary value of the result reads 8.43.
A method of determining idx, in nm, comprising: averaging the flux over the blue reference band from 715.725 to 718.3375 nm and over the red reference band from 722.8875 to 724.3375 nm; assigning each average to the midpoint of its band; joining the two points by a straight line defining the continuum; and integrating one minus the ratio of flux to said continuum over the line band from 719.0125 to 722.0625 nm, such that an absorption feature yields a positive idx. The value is -0.07 nm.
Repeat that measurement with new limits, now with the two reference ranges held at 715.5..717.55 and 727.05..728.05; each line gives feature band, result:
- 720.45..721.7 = -0.03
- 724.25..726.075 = -0.03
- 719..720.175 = -0.05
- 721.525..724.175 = 0.00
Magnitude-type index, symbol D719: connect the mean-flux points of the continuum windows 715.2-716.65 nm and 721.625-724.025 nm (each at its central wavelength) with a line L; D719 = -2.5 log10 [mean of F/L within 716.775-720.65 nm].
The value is -0.03 mag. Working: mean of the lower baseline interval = 8.13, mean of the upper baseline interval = 8.38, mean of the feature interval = 8.44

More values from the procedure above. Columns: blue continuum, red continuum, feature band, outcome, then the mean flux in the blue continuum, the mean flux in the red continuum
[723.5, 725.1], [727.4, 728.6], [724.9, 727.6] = 0.053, 8.75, 8.77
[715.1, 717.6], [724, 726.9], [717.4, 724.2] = -0.013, 8.17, 8.53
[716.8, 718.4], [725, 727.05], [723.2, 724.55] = -0.037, 8.28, 8.36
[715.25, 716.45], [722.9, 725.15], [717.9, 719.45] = 0.008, 8.17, 8.65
